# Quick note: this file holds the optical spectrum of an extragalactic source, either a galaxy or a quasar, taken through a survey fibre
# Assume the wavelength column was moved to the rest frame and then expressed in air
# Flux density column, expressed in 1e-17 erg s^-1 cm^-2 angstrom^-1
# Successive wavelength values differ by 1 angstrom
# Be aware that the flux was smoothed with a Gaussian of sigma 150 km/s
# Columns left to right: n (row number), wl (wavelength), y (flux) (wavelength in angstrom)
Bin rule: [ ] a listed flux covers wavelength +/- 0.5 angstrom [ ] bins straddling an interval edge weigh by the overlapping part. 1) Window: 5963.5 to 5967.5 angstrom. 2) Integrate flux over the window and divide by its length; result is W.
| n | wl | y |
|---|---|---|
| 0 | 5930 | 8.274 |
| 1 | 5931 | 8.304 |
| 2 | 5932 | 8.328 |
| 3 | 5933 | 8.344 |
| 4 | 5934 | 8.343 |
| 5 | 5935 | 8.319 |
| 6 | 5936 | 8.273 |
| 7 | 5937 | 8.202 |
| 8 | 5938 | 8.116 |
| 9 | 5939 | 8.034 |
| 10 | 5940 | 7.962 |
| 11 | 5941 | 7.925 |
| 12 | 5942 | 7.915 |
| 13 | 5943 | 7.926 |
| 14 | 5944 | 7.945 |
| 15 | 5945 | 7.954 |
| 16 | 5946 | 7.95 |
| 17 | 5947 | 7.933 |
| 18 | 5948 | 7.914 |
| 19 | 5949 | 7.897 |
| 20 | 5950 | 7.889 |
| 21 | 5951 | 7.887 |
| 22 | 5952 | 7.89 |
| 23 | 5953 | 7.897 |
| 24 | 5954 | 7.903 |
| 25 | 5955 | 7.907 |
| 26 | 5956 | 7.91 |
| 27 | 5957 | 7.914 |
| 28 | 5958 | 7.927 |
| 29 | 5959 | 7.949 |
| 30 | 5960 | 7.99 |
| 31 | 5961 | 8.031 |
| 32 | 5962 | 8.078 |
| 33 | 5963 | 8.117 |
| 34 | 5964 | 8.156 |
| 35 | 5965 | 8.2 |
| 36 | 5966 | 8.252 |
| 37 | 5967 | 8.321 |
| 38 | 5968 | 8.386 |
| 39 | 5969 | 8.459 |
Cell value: 8.23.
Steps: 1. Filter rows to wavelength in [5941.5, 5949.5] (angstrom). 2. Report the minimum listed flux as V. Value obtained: 7.897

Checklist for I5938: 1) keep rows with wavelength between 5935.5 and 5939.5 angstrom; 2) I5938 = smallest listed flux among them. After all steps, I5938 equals 8.034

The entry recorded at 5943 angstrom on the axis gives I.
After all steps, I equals 7.926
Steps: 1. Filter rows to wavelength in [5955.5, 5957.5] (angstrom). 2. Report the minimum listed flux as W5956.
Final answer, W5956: 7.91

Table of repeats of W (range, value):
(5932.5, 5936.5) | 8.32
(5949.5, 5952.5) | 7.89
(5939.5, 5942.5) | 7.93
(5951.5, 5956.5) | 7.9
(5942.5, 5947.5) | 7.94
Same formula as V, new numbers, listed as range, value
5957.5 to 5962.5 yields 7.927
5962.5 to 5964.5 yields 8.117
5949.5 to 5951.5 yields 7.887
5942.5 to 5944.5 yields 7.926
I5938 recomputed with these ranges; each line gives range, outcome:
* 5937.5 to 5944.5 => 7.915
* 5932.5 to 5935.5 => 8.319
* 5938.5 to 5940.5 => 7.962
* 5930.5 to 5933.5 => 8.304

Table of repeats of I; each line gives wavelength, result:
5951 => 7.887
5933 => 8.344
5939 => 8.034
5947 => 7.933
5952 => 7.89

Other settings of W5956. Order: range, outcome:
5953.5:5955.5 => 7.903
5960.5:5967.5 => 8.031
